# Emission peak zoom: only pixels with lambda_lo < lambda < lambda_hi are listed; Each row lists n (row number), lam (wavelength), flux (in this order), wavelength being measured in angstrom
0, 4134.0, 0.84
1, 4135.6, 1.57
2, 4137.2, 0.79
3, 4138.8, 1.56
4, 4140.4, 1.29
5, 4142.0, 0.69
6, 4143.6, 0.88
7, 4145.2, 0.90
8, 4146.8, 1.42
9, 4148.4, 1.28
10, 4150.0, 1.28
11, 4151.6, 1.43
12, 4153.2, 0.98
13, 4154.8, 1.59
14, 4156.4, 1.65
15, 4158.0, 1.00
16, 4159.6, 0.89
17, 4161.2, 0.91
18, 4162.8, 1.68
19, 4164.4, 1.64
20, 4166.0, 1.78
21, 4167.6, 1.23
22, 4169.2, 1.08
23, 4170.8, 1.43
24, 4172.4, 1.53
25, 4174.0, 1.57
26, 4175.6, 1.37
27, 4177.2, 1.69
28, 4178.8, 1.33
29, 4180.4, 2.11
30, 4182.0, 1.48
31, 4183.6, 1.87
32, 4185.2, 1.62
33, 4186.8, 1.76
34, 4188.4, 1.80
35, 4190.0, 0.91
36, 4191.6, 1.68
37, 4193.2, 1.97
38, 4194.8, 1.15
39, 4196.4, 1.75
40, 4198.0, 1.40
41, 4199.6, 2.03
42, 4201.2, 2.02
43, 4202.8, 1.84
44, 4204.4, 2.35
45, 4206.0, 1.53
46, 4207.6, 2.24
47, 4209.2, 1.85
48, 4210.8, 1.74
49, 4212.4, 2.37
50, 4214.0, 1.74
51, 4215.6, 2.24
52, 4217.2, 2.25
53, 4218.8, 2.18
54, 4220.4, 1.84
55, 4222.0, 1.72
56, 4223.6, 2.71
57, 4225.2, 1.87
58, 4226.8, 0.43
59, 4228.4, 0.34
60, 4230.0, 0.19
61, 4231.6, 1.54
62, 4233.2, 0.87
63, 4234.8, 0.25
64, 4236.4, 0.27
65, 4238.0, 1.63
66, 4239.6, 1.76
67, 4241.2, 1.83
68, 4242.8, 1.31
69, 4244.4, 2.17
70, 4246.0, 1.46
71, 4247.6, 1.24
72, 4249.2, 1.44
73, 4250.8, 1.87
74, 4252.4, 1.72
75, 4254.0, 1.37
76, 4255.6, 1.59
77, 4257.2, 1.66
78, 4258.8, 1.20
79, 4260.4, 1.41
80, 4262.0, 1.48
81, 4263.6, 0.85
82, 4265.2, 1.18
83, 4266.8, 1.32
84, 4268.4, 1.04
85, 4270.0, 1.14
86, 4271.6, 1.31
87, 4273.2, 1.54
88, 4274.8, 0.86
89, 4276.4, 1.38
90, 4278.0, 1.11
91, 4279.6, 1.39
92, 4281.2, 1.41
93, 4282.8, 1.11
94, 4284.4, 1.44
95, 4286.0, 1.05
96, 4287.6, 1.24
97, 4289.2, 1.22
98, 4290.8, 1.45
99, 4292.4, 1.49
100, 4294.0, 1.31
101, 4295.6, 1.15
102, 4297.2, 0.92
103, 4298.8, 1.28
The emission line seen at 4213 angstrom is C IV 1549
